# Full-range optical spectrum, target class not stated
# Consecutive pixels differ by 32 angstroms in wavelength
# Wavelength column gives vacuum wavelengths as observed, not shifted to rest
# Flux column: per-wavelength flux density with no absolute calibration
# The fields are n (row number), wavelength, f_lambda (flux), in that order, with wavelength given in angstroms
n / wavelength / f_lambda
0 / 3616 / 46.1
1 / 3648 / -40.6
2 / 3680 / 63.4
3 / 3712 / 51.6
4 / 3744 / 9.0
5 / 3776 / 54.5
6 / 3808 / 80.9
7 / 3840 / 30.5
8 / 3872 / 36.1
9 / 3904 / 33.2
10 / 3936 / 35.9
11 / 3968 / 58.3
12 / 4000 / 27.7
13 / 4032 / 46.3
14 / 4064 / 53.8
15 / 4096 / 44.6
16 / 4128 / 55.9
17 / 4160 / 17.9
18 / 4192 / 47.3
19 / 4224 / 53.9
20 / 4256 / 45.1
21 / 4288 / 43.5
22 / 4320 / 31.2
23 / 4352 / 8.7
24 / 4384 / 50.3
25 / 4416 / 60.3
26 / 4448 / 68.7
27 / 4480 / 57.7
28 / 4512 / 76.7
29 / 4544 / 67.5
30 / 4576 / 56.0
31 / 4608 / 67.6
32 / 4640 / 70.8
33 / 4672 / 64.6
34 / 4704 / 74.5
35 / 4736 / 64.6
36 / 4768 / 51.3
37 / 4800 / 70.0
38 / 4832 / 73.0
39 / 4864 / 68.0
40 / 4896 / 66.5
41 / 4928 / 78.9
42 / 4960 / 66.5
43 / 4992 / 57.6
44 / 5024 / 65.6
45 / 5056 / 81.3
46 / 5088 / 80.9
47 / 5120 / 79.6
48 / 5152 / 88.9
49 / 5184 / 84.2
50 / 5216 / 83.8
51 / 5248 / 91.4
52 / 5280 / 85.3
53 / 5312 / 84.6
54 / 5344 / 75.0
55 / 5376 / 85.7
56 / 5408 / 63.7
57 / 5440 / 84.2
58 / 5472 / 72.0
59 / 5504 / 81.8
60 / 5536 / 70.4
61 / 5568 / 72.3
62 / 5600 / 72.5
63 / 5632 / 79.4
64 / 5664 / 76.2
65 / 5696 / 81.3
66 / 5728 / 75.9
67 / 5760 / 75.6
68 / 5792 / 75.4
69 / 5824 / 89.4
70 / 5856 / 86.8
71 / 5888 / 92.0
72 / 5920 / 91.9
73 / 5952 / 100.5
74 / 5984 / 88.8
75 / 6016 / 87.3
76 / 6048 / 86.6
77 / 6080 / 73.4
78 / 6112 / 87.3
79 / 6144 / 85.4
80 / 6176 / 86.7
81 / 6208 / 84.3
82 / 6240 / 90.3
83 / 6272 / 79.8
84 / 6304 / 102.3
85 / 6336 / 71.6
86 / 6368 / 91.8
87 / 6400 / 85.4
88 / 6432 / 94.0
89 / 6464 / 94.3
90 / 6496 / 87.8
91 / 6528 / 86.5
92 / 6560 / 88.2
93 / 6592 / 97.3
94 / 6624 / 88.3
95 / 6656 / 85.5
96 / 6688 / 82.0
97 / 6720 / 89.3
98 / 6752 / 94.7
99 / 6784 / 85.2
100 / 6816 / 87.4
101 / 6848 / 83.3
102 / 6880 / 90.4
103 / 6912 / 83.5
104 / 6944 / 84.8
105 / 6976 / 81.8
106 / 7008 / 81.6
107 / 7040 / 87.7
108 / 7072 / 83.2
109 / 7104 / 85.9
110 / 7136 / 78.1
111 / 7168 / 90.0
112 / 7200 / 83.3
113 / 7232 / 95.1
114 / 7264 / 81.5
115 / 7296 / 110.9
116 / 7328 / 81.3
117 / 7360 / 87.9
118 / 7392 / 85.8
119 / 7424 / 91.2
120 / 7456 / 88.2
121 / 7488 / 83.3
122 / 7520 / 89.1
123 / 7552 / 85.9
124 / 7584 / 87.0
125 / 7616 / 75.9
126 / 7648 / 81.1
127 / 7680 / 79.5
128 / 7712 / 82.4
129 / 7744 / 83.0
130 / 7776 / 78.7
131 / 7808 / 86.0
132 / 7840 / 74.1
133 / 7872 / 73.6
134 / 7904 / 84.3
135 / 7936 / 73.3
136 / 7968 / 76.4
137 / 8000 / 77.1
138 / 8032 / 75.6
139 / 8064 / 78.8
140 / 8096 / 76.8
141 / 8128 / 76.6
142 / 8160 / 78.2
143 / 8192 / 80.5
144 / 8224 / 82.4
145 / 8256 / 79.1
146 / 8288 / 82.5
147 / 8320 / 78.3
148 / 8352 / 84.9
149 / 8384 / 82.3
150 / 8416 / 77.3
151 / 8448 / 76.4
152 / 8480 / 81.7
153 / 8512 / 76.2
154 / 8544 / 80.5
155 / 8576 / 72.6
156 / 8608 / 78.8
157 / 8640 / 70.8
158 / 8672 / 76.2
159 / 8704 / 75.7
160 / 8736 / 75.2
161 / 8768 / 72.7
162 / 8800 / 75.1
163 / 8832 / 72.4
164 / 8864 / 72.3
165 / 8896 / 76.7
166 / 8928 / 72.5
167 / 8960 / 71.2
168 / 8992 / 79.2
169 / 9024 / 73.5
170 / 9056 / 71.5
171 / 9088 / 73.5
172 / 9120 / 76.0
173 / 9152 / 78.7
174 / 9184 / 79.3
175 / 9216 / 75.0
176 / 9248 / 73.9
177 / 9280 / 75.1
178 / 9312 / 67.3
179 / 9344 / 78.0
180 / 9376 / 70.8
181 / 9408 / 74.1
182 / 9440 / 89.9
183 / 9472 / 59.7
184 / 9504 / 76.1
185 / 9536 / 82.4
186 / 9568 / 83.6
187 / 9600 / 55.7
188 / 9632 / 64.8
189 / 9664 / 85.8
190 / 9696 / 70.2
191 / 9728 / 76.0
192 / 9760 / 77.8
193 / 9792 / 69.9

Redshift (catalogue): 0.110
